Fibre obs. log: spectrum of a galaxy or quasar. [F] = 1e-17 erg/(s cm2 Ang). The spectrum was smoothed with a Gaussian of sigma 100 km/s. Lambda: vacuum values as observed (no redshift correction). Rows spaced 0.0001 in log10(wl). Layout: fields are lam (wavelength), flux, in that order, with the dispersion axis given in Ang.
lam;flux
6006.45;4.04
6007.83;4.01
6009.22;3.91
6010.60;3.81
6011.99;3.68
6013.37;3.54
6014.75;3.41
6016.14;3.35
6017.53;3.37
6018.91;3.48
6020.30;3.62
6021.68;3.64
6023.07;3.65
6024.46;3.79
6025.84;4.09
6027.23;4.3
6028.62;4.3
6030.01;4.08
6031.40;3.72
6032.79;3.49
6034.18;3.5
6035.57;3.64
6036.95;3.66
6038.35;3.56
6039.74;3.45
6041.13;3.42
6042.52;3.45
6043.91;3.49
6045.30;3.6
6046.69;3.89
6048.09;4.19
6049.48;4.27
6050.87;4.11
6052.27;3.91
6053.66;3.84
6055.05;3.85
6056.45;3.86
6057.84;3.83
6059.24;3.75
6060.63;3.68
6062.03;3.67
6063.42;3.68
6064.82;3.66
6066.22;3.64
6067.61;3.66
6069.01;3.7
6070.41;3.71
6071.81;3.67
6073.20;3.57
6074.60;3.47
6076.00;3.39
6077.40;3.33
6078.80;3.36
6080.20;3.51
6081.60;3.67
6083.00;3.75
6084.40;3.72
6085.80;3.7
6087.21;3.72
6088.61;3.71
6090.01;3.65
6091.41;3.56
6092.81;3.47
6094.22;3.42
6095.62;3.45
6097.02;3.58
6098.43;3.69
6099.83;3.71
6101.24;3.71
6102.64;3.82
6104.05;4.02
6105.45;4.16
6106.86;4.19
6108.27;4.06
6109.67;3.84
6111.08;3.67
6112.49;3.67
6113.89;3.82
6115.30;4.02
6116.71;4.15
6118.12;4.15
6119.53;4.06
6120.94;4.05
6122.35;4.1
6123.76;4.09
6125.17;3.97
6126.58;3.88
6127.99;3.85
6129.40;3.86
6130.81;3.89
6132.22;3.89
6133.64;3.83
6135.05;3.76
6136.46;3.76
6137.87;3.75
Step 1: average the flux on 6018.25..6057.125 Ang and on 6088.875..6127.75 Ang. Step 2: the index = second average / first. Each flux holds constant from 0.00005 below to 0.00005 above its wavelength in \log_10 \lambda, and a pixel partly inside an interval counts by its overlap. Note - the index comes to 1.02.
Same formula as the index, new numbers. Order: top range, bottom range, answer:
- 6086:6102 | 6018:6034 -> 0.95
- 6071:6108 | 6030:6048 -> 1.01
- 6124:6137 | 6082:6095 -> 1.06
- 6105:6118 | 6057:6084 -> 1.09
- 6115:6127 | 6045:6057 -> 1.02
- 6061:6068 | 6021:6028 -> 0.94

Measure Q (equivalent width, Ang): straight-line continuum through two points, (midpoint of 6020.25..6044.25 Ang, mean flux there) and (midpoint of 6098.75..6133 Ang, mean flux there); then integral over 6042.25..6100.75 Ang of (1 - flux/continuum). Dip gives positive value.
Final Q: 2.1 Ang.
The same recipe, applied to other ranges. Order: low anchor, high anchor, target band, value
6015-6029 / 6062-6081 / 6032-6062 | -0.68 Ang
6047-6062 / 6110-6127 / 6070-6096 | 2.43 Ang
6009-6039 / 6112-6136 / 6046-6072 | -0.23 Ang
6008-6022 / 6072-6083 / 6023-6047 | -1.08 Ang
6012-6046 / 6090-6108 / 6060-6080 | 0.64 Ang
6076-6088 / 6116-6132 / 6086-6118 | 0.00 Ang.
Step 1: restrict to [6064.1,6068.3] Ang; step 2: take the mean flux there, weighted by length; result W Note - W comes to 3.65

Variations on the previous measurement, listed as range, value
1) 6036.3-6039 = 3.6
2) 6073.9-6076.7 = 3.43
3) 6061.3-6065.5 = 3.67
